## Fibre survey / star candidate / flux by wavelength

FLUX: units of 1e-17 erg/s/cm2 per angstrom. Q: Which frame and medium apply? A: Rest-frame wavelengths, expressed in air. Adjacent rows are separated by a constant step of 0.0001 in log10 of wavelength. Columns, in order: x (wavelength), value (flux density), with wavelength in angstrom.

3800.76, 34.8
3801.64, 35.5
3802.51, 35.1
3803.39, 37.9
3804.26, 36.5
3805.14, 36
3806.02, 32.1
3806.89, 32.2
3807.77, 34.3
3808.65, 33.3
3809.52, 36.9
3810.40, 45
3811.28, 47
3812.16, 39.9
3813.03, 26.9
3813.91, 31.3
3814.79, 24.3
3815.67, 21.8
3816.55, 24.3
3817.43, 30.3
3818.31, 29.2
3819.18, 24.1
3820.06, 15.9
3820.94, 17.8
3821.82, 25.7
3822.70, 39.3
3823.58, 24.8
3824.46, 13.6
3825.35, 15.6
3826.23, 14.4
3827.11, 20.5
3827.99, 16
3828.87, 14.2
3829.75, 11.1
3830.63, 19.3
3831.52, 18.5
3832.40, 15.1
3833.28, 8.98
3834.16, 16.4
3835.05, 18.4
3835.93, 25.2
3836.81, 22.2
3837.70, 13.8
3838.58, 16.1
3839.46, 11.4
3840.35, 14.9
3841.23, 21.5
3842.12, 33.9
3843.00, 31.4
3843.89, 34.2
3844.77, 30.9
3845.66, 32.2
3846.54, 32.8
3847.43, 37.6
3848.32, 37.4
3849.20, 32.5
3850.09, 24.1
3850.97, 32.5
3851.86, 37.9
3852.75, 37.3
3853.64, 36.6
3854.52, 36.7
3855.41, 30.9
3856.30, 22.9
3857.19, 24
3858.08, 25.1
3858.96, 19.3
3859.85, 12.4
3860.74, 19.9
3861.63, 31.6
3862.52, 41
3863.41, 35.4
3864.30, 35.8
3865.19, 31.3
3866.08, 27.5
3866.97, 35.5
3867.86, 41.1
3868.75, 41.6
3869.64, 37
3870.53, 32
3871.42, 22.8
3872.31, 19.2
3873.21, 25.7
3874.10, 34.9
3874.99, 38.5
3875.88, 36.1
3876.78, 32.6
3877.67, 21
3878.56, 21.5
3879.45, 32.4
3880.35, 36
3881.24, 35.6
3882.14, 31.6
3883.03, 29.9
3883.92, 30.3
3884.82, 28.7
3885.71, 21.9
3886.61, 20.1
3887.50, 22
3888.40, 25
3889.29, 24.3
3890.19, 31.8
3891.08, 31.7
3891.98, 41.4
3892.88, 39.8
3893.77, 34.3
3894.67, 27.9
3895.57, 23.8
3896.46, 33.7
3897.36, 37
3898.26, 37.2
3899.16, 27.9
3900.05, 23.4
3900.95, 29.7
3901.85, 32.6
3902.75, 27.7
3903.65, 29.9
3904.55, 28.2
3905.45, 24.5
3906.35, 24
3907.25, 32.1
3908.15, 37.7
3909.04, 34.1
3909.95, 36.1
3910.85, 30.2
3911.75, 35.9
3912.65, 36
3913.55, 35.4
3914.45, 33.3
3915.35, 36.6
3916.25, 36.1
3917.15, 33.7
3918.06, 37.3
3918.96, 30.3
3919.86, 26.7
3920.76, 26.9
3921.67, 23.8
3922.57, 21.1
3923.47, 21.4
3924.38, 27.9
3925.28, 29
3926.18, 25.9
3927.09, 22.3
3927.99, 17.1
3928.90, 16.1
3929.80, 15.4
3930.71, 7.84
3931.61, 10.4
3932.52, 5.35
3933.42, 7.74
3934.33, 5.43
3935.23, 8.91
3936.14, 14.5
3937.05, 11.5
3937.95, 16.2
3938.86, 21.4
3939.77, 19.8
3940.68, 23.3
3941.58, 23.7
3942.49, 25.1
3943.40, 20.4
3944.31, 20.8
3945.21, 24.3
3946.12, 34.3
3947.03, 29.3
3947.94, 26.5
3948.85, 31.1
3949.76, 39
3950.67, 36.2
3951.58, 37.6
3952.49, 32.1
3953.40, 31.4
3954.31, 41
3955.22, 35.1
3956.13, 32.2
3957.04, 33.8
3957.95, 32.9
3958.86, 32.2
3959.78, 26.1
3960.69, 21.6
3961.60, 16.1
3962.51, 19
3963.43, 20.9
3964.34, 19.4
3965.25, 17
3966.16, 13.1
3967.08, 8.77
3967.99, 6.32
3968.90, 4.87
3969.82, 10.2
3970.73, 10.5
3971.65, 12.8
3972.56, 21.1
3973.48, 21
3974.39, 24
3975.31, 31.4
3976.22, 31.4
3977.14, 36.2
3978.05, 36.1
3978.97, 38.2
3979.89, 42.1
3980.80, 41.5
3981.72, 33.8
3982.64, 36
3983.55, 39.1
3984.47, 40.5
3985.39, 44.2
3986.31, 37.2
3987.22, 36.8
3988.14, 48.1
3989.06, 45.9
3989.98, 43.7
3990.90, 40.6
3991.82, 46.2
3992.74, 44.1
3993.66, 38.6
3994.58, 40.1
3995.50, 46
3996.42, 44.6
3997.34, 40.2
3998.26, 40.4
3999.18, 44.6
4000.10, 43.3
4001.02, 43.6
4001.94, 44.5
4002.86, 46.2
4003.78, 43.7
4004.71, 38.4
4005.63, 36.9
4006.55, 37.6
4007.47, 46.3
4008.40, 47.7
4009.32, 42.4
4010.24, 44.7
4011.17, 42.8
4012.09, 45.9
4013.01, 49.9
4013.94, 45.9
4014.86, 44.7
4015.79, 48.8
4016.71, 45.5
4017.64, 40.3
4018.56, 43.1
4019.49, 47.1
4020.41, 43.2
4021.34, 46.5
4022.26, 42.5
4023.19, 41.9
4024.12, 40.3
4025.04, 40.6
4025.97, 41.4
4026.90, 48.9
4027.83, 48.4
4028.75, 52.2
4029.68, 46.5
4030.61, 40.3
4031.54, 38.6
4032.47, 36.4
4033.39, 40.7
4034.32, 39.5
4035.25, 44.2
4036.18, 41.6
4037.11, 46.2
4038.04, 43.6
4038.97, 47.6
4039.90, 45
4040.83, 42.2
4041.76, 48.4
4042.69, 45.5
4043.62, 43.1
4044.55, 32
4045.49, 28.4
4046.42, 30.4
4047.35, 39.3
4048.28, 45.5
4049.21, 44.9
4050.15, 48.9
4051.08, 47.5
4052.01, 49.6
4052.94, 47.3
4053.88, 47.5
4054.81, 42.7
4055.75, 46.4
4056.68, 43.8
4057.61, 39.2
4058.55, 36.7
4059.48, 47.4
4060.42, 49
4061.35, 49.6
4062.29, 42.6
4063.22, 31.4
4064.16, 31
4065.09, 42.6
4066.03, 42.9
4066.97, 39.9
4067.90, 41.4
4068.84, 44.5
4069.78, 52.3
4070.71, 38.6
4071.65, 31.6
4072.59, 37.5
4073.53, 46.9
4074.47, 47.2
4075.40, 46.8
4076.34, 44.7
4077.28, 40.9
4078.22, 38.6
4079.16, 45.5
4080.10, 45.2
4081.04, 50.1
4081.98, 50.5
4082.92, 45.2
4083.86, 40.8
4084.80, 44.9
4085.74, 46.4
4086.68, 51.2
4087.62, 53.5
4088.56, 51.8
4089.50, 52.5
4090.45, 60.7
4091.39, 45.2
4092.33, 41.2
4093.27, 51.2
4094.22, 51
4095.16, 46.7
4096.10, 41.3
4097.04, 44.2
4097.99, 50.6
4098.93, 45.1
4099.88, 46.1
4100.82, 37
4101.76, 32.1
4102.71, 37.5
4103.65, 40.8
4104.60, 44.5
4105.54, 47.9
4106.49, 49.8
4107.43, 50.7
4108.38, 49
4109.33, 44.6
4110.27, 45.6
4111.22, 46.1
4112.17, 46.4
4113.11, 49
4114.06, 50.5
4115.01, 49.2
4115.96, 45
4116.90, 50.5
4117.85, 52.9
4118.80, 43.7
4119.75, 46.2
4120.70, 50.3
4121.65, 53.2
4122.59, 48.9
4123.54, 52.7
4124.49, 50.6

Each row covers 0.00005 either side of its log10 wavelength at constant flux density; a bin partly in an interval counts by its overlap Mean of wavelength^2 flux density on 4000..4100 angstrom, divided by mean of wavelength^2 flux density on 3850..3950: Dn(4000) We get 1.72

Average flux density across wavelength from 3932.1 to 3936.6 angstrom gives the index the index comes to 8.41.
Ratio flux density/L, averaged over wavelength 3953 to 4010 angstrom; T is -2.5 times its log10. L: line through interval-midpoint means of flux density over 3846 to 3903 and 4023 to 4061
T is 0.164 mag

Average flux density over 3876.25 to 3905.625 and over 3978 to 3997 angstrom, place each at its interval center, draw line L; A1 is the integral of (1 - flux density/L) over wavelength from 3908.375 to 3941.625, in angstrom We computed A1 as 9.83 angstrom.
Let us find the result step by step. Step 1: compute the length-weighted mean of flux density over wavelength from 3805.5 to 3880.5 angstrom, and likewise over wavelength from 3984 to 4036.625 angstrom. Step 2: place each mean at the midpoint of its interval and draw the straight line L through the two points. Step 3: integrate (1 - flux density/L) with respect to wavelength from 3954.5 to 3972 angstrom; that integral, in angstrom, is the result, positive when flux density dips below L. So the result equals 8.4 angstrom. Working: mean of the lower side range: 27.5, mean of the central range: 20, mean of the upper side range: 43.2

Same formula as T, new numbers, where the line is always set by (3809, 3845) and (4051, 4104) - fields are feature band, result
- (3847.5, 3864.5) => -0.171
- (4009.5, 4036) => -0.105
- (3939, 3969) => 0.312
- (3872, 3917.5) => -0.061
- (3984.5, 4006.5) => -0.130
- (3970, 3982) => 0.246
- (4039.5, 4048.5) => 0.050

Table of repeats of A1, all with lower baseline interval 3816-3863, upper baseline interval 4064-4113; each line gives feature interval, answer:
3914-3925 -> 0.52 angstrom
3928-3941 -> 7.71 angstrom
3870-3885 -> -1.30 angstrom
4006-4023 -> -2.47 angstrom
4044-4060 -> -0.04 angstrom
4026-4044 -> -1.51 angstrom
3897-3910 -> -0.37 angstrom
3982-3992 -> -1.28 angstrom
